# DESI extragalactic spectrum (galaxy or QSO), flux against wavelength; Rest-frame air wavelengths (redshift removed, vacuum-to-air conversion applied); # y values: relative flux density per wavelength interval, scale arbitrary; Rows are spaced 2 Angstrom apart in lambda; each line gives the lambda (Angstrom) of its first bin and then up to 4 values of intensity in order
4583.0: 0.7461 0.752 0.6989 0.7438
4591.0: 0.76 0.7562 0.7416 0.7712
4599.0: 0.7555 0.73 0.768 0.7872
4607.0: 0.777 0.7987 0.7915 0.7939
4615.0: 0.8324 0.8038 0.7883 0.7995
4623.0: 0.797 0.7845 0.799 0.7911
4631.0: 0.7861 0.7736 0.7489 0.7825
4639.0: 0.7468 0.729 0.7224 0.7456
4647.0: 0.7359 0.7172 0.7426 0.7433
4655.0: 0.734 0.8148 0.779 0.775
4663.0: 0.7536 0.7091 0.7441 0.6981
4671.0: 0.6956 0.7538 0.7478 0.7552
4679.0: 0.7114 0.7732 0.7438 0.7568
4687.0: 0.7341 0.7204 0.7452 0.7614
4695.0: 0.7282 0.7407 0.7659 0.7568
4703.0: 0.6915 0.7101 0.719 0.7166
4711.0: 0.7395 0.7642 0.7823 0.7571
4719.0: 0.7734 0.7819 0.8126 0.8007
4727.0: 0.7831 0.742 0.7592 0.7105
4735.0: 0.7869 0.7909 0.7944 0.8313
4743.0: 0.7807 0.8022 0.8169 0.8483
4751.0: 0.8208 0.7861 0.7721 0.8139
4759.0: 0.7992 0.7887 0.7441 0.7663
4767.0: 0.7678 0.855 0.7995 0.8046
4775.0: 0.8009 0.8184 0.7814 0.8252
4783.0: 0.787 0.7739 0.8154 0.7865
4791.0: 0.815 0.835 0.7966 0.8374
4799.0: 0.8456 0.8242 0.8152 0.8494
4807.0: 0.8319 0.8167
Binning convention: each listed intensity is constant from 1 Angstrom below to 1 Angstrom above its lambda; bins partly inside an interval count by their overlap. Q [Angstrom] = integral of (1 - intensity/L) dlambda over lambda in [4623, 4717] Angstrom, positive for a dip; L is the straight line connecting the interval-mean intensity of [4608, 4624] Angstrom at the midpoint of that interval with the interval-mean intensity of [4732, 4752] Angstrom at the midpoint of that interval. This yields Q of 6.1 Angstrom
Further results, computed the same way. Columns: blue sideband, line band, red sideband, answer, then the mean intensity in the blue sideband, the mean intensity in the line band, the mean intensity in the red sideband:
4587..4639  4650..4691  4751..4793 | 2.1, 0.776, 0.744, 0.797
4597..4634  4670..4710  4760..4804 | 2.9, 0.786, 0.736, 0.804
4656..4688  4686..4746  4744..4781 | 1.0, 0.747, 0.759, 0.8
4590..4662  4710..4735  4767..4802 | 0.8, 0.77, 0.768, 0.811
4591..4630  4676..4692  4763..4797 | 1.0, 0.782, 0.743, 0.801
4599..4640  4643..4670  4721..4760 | 1.4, 0.783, 0.745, 0.792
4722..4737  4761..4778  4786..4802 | 0.2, 0.772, 0.794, 0.819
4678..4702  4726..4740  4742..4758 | 0.4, 0.745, 0.767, 0.805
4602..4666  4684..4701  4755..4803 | 0.8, 0.77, 0.745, 0.803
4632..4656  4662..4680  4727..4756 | 0.6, 0.743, 0.73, 0.789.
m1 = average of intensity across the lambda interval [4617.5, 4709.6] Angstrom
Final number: 0.75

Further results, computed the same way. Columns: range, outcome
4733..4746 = 0.791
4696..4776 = 0.777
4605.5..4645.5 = 0.78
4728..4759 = 0.791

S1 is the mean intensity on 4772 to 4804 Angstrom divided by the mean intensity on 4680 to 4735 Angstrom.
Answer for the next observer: 1.08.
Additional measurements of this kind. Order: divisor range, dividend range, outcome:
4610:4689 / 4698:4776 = 1.02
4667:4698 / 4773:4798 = 1.09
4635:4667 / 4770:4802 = 1.08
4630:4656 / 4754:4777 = 1.06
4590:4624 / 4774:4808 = 1.04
